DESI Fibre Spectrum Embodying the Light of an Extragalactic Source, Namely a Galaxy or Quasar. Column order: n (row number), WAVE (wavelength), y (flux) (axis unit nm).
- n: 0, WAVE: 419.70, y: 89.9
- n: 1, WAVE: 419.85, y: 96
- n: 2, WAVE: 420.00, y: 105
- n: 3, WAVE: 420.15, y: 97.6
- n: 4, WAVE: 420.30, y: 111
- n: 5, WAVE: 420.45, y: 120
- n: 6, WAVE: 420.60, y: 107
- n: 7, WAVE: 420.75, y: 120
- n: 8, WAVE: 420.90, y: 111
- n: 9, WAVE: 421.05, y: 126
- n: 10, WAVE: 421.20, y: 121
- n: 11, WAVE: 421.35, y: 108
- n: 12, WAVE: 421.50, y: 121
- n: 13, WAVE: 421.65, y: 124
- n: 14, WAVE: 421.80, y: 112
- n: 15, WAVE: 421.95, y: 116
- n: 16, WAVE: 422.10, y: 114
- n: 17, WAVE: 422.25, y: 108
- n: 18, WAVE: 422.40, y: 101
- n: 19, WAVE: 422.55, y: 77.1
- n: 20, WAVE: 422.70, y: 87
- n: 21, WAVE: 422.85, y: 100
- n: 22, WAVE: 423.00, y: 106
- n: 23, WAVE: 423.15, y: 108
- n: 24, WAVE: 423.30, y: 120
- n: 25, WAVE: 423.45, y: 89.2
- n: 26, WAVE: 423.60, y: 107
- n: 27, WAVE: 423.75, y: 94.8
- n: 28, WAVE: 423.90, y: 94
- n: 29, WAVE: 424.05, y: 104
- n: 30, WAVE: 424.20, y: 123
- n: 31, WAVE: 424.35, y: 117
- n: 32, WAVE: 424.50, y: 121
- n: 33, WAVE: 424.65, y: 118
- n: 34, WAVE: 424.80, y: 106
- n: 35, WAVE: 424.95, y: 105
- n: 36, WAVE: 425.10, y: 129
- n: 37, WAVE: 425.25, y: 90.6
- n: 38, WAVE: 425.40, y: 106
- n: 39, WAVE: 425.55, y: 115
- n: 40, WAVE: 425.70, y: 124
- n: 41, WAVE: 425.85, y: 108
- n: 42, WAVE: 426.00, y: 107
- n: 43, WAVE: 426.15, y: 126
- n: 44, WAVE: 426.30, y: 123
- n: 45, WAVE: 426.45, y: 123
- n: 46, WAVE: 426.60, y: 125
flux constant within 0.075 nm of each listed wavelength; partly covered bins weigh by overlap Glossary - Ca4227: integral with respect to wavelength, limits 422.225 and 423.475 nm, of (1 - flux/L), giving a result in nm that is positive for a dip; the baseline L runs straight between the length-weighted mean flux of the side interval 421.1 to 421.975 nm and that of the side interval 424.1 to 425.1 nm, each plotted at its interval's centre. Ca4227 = 0.18 nm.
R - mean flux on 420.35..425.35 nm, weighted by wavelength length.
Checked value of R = 109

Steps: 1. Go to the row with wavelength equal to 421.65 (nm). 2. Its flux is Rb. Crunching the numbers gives 124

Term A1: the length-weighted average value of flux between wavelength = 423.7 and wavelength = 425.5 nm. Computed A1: 109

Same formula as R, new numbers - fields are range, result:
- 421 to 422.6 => 112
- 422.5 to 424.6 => 104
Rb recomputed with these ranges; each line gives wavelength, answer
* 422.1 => 114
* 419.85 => 96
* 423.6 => 107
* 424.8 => 106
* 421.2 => 121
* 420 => 105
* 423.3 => 120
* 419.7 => 89.9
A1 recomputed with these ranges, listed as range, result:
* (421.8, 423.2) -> 102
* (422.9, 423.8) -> 104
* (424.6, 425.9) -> 111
